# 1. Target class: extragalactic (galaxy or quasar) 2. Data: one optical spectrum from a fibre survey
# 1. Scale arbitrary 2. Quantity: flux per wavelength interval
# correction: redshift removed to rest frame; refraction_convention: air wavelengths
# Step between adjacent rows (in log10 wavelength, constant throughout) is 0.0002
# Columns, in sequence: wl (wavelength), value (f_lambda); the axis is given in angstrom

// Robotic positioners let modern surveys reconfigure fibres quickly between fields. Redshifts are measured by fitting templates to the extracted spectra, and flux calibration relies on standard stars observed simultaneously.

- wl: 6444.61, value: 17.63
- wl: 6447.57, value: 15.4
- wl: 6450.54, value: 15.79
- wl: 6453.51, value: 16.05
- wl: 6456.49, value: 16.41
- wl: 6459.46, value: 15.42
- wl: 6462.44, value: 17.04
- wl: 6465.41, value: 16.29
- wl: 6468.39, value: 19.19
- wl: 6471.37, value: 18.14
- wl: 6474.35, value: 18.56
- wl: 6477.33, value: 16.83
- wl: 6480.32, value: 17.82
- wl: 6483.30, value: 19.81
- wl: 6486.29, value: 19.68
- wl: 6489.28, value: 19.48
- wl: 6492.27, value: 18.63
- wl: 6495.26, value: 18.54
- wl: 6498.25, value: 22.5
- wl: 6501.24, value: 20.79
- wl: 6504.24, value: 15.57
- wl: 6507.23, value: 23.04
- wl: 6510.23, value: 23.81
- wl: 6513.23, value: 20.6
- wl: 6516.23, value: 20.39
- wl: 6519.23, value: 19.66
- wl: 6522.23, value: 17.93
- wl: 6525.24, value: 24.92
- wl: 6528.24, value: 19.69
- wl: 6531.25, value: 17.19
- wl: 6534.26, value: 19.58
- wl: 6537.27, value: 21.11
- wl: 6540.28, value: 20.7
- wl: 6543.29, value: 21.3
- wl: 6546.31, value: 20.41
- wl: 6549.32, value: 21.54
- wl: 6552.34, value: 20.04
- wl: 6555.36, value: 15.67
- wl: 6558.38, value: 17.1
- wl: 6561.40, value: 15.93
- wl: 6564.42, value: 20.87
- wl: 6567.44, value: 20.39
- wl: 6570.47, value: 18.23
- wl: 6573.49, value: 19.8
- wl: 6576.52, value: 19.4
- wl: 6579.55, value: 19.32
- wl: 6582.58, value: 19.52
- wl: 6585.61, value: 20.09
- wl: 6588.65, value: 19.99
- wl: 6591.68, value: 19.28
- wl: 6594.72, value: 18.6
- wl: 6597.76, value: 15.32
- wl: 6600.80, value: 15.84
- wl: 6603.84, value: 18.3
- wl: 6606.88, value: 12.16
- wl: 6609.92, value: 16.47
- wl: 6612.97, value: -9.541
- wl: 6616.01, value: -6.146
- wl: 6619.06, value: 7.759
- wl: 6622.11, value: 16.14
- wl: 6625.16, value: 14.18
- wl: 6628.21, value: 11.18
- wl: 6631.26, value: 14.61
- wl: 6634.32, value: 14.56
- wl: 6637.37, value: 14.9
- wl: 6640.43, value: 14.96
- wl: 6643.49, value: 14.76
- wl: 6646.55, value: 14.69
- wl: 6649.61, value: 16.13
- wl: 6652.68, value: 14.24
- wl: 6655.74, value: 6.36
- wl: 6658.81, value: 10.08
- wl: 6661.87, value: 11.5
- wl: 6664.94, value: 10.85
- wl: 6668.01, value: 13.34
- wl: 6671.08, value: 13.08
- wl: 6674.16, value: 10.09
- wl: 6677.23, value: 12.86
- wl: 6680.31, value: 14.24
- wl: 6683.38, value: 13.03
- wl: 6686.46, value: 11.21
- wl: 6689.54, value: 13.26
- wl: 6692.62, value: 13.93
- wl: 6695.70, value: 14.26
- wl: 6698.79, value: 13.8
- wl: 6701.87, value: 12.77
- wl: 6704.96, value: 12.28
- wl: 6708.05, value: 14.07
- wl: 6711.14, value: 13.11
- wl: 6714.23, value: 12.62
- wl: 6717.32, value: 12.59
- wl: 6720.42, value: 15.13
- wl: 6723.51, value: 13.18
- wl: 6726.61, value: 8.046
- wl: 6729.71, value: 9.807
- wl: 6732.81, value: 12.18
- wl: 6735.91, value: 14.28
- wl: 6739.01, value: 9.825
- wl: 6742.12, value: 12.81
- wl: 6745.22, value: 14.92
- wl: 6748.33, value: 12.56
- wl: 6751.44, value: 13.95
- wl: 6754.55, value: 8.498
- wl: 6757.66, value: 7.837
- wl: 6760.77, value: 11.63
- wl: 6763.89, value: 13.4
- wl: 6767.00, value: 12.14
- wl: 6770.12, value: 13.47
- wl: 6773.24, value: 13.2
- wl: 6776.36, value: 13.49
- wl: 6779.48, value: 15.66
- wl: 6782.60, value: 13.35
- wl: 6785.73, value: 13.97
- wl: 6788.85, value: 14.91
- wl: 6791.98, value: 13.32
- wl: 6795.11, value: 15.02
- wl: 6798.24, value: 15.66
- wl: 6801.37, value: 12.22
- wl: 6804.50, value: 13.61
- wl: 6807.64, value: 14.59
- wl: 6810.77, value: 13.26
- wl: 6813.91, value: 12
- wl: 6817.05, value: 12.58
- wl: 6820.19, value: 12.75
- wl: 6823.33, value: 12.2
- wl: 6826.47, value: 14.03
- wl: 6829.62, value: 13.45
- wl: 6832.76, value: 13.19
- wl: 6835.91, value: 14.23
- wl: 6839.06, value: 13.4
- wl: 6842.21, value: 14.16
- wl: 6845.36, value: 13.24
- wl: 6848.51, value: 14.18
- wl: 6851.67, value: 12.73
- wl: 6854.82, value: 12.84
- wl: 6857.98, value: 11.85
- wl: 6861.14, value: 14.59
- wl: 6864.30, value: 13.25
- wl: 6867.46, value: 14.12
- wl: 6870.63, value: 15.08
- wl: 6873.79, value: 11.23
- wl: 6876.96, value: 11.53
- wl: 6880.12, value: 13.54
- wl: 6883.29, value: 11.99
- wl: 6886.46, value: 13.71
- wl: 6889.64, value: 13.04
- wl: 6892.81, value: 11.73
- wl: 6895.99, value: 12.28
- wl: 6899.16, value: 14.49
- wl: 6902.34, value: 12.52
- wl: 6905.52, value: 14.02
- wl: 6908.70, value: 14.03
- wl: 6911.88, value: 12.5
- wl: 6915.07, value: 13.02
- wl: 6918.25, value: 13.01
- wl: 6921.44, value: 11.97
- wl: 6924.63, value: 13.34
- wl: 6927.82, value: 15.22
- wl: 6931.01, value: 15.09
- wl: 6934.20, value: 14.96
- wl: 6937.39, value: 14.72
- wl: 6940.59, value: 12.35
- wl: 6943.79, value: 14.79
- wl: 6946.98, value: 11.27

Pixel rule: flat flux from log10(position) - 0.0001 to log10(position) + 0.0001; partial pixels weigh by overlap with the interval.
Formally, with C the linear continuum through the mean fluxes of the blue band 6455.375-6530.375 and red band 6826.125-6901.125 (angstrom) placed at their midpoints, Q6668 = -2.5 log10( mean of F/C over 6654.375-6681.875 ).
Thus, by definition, 0.392 mag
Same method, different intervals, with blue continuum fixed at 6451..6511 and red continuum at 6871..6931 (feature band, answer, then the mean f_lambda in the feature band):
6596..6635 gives 0.48 mag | 10.8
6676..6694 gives 0.21 mag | 13.1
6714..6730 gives 0.27 mag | 12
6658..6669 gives 0.38 mag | 11.4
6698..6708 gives 0.20 mag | 13.1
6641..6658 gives 0.23 mag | 13.2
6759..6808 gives 0.07 mag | 13.7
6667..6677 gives 0.30 mag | 12.2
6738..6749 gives 0.19 mag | 12.7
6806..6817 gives 0.08 mag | 13.2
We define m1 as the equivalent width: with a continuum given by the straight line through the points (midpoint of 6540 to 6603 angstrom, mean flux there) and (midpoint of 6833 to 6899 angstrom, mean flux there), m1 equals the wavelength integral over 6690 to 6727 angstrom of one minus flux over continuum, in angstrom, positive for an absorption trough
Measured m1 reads 7.12 angstrom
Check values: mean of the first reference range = 19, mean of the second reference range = 13.2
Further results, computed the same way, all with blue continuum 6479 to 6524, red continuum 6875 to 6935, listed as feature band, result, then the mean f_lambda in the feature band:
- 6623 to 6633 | 2.4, 13.5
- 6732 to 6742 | 2.4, 12.2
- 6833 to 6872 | 1.3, 13.6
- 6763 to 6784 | 2.5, 13.5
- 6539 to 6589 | -1.4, 19.4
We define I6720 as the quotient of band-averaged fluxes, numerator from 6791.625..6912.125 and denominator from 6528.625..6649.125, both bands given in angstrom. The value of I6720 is 0.8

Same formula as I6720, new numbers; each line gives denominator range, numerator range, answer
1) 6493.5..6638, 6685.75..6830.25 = 0.75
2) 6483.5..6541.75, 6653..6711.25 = 0.61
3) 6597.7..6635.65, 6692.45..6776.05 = 1.17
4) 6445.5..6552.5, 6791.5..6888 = 0.70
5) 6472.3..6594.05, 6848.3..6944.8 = 0.68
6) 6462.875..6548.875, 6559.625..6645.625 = 0.75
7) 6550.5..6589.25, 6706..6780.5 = 0.65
